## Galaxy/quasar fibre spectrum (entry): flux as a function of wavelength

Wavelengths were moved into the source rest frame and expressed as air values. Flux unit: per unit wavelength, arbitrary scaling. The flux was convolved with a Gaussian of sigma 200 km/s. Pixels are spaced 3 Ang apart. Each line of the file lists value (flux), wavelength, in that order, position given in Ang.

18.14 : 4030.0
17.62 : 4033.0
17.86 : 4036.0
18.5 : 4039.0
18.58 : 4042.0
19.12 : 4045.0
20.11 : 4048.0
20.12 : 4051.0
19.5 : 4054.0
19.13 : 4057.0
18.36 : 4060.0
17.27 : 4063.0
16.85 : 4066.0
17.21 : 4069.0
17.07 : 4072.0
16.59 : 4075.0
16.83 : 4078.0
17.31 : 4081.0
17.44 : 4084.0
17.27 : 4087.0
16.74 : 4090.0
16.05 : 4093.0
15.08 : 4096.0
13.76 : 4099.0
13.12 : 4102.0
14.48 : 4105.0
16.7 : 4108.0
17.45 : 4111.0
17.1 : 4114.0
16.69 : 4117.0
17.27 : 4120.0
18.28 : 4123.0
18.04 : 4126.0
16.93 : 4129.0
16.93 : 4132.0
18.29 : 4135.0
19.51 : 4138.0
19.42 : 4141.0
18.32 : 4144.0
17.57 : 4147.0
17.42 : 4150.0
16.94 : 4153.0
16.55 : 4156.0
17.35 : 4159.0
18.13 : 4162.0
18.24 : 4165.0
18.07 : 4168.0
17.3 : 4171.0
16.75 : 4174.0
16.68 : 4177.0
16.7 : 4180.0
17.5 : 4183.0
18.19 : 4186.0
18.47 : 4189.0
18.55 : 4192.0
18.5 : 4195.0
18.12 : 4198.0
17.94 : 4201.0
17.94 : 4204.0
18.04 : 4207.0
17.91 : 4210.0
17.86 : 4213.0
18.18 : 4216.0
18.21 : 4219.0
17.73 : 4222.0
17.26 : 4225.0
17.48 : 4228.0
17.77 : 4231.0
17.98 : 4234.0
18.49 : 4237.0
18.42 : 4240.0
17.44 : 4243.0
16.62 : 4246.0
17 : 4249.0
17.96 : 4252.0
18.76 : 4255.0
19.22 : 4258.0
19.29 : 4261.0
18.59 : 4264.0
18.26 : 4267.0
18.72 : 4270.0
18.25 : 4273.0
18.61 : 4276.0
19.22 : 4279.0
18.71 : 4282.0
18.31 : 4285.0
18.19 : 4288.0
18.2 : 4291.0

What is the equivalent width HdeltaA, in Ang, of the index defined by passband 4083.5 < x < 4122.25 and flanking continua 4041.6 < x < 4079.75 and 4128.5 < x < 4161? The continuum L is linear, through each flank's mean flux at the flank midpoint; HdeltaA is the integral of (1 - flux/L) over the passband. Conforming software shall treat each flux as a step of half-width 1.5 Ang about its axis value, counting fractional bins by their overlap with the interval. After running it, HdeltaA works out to 4.1 Ang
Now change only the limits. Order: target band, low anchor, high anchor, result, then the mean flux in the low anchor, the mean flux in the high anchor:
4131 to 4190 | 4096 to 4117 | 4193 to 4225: -3.2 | 15.5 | 18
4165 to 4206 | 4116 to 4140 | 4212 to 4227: 0.1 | 17.8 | 17.8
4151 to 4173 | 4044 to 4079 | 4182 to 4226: 0.7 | 18.2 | 18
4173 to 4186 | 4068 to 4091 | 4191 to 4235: 0.5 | 17.1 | 18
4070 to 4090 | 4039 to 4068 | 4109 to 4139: 1.4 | 18.7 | 17.6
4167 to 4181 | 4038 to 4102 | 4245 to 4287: 0.7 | 17.5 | 18.4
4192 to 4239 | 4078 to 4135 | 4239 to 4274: -0.6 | 16.5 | 18.2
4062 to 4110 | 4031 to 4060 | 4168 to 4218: 6.1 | 18.9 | 17.8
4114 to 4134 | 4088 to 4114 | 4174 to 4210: -1.5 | 15.6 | 17.8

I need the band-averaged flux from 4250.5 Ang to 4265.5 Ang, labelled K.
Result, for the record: 18.8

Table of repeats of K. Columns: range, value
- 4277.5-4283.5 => 19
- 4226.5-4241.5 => 18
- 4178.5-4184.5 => 17.1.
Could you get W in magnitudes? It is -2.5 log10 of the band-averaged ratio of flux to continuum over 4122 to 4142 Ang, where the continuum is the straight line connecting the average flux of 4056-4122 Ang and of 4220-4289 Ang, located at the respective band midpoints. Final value -0.07 mag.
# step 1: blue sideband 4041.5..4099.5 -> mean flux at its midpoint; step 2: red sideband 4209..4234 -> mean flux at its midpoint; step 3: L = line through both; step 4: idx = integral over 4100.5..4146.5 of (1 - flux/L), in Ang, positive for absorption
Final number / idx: 1.1 Ang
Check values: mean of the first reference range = 17.6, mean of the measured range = 17.2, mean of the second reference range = 17.8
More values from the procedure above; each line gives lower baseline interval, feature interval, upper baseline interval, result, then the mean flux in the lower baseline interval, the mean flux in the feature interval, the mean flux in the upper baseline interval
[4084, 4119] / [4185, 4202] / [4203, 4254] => -1.01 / 15.9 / 18.3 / 17.8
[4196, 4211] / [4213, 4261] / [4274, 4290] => 0.82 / 18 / 17.9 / 18.6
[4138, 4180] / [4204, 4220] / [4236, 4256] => -0.28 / 17.6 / 18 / 17.8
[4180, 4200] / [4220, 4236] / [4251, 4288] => 0.59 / 18.1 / 17.7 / 18.6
